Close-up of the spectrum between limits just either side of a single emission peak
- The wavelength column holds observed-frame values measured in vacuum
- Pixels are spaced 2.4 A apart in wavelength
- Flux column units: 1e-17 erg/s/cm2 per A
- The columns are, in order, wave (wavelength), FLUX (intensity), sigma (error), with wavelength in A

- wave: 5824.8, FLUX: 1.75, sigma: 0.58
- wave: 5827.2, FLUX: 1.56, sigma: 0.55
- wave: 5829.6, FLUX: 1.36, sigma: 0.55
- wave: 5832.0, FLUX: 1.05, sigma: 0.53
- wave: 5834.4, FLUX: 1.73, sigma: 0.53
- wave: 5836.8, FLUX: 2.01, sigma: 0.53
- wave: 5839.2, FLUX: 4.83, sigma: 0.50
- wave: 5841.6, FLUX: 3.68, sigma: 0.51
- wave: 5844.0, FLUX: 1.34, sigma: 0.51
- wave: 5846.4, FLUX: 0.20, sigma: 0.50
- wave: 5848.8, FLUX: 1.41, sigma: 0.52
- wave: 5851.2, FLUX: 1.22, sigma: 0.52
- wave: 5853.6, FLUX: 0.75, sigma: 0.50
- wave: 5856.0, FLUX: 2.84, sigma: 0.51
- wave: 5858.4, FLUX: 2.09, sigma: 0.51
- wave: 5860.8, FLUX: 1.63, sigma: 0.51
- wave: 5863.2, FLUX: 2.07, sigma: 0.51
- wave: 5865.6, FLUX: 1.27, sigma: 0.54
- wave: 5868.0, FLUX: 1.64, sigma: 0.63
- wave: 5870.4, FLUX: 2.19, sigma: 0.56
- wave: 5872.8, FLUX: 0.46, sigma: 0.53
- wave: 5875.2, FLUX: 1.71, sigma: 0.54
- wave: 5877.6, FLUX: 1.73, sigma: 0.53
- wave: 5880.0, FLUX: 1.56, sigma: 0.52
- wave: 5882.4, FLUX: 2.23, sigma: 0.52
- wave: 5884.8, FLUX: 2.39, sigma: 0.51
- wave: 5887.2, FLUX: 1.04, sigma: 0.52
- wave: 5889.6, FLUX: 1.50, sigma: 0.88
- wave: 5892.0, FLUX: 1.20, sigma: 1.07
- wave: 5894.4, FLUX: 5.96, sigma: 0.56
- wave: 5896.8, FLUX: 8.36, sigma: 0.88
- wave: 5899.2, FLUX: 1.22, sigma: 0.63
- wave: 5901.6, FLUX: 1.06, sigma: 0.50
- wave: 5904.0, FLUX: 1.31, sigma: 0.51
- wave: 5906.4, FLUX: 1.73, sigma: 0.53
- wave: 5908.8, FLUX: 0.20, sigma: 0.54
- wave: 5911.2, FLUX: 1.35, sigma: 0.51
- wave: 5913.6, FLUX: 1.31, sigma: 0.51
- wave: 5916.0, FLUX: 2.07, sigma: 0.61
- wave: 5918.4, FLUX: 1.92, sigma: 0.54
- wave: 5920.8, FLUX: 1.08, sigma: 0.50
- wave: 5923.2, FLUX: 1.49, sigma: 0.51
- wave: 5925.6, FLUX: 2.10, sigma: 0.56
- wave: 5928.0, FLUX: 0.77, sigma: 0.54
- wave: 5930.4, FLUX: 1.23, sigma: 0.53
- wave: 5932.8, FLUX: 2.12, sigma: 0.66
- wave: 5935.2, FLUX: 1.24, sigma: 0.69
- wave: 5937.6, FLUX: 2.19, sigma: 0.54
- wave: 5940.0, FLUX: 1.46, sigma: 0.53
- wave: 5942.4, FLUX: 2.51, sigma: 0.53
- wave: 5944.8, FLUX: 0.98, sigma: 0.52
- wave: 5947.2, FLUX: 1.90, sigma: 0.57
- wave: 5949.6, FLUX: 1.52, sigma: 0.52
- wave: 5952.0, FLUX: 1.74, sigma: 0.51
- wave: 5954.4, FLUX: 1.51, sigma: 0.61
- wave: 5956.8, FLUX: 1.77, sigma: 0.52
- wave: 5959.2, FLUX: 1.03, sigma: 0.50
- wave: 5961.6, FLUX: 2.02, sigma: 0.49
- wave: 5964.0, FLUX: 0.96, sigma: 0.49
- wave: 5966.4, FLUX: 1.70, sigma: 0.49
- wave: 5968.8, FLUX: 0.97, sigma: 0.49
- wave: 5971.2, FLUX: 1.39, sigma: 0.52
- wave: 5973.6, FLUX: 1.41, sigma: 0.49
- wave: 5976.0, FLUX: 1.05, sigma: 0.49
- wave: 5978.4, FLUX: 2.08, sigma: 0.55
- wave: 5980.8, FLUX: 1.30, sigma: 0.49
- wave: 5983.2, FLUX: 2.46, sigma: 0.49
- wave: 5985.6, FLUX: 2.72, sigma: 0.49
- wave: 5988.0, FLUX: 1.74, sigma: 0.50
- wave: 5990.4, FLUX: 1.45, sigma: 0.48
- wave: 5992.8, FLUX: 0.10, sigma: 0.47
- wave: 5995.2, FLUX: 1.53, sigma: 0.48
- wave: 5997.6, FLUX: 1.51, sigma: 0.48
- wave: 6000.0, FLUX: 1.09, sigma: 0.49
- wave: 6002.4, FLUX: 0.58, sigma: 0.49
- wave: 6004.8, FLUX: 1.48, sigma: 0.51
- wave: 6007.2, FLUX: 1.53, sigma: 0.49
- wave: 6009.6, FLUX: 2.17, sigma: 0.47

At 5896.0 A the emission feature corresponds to [O III] 5007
